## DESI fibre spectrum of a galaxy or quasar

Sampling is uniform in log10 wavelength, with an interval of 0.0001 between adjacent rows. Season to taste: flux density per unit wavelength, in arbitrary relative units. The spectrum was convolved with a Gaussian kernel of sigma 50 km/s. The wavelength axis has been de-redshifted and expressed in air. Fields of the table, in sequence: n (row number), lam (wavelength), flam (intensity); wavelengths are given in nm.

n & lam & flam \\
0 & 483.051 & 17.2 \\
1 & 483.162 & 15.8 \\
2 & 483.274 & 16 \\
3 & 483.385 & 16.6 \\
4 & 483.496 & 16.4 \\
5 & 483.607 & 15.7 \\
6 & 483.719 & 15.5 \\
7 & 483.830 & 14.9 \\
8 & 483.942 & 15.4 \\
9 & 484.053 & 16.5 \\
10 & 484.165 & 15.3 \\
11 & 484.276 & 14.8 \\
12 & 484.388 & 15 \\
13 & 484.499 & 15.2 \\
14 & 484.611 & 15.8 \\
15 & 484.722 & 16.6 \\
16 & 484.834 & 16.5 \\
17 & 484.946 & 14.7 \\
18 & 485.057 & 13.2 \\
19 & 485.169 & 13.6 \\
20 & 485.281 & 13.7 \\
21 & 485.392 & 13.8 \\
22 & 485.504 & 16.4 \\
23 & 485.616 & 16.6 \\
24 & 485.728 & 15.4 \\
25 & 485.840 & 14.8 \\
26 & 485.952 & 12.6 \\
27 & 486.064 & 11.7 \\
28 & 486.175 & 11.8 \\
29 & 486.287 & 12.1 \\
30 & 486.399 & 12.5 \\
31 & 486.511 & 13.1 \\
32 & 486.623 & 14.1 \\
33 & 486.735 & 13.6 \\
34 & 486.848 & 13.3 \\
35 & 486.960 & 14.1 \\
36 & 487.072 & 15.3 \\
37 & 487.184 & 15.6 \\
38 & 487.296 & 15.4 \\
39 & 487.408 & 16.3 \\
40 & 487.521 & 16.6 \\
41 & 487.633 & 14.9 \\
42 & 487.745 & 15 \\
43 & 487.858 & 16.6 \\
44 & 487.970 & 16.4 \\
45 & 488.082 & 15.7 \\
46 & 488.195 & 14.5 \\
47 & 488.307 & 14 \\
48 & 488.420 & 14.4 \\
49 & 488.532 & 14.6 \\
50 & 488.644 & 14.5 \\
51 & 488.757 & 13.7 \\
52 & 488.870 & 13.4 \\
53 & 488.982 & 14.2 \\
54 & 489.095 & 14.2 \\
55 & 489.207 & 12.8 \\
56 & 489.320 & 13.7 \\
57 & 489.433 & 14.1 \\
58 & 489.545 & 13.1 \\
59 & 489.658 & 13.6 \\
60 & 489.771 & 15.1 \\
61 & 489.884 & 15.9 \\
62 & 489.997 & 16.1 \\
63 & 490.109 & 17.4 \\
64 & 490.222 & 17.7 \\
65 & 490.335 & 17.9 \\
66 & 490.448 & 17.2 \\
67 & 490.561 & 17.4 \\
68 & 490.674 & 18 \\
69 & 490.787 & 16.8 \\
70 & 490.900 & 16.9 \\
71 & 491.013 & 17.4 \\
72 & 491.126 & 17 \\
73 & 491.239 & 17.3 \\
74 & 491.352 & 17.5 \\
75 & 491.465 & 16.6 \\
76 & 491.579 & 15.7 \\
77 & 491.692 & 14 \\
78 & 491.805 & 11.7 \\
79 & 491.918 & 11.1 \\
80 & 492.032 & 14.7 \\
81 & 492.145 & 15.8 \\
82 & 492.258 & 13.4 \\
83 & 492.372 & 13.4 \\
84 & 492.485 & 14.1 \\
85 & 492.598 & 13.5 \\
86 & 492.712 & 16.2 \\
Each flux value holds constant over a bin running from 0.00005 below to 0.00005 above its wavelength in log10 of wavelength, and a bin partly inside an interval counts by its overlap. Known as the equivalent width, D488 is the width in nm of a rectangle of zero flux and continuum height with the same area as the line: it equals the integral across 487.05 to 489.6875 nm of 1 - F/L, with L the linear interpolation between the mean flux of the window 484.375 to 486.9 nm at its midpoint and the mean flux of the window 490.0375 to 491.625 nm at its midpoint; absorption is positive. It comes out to 0.17 nm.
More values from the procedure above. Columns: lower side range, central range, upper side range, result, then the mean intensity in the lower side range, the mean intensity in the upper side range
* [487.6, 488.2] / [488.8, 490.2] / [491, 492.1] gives 0.08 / 15.6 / 15.2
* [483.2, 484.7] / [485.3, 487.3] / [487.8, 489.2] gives 0.15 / 15.6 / 14.6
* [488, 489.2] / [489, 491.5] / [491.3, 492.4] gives -0.29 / 14.3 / 14.4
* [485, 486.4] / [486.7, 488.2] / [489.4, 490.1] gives -0.11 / 13.8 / 14.9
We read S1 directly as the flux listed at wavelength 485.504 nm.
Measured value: 16.4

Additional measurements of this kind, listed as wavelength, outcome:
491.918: 11.1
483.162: 15.8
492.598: 13.5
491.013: 17.4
